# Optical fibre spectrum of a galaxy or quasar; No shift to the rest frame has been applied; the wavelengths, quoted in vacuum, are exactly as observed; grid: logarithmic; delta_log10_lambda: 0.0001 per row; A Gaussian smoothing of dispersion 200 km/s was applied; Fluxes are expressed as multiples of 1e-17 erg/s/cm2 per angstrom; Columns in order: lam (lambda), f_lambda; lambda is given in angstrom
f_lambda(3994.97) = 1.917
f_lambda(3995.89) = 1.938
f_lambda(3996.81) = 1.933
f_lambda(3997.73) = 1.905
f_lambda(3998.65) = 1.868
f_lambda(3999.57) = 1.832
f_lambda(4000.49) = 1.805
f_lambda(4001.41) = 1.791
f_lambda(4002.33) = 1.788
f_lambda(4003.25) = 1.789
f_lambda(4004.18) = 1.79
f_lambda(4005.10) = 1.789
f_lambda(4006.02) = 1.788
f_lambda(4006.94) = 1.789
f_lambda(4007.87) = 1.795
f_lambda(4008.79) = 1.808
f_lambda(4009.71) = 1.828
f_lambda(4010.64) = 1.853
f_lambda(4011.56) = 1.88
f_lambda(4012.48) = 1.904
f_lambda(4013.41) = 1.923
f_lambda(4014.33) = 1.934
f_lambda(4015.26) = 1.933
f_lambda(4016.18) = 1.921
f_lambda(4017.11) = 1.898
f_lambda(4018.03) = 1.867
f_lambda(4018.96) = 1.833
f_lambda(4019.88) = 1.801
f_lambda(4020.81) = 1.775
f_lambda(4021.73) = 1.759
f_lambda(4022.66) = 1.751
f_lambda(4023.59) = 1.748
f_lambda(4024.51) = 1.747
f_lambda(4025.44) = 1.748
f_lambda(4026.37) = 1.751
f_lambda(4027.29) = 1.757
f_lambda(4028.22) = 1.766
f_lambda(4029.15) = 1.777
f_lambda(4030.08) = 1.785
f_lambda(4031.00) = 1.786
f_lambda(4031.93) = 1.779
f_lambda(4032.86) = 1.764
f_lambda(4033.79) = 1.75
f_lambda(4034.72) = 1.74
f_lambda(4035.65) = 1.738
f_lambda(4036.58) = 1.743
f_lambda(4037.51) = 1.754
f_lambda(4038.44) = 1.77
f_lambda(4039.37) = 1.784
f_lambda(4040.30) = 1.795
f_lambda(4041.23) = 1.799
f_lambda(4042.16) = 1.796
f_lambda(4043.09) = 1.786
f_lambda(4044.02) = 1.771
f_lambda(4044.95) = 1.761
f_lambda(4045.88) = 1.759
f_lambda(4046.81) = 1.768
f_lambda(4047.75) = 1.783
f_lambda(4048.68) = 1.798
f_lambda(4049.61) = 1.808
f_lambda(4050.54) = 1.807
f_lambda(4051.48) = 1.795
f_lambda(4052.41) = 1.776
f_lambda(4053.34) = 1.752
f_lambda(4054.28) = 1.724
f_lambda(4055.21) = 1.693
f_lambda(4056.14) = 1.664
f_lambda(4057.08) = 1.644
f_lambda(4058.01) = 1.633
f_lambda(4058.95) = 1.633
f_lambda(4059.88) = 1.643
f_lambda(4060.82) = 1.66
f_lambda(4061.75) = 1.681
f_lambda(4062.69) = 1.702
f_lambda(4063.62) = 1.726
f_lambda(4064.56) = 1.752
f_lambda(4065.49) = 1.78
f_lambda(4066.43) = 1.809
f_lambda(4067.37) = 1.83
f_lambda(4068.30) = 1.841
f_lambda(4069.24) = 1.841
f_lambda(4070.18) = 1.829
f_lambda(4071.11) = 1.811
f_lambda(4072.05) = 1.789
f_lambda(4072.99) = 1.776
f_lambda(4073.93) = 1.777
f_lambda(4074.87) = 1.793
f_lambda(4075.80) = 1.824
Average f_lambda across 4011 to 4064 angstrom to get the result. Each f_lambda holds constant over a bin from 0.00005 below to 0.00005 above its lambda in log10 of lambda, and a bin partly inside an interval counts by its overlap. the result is 1.77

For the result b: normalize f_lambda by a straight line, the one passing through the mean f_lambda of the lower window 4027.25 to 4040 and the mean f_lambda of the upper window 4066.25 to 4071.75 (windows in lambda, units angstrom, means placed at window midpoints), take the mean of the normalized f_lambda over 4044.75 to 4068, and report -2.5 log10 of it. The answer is 0.04 mag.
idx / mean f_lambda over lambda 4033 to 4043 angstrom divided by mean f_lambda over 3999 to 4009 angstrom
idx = 0.98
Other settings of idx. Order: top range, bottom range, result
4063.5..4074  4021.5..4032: 1.02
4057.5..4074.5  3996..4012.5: 0.96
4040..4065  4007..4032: 0.96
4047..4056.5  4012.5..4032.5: 0.97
